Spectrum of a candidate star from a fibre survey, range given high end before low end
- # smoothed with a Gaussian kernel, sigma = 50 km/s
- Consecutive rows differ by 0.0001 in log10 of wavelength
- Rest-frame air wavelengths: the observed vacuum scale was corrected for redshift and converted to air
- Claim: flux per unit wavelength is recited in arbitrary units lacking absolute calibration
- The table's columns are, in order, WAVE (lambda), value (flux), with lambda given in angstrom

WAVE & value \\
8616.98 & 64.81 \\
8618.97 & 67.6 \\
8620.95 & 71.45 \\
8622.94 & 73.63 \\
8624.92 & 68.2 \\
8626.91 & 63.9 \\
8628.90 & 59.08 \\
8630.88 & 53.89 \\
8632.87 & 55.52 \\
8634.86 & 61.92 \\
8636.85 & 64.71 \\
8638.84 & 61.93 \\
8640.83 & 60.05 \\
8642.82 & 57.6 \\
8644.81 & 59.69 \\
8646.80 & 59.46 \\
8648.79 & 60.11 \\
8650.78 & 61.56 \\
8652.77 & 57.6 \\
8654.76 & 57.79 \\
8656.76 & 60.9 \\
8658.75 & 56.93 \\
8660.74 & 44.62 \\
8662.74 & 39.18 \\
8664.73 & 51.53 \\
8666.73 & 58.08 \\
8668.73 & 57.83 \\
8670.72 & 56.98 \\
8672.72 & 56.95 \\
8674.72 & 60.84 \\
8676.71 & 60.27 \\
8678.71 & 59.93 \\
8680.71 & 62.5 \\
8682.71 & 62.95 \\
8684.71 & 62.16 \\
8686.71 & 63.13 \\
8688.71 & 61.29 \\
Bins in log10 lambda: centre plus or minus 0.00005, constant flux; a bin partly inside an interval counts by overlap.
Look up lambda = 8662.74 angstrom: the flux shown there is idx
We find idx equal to 39.18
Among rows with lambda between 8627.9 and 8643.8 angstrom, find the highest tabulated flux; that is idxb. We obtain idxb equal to 64.71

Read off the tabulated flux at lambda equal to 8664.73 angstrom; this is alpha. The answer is 51.53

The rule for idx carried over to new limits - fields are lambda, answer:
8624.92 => 68.2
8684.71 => 62.16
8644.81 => 59.69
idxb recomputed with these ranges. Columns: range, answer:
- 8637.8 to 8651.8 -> 61.93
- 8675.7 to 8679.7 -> 60.27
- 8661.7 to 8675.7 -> 60.84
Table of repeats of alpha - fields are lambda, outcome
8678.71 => 59.93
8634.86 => 61.92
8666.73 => 58.08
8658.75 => 56.93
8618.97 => 67.6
